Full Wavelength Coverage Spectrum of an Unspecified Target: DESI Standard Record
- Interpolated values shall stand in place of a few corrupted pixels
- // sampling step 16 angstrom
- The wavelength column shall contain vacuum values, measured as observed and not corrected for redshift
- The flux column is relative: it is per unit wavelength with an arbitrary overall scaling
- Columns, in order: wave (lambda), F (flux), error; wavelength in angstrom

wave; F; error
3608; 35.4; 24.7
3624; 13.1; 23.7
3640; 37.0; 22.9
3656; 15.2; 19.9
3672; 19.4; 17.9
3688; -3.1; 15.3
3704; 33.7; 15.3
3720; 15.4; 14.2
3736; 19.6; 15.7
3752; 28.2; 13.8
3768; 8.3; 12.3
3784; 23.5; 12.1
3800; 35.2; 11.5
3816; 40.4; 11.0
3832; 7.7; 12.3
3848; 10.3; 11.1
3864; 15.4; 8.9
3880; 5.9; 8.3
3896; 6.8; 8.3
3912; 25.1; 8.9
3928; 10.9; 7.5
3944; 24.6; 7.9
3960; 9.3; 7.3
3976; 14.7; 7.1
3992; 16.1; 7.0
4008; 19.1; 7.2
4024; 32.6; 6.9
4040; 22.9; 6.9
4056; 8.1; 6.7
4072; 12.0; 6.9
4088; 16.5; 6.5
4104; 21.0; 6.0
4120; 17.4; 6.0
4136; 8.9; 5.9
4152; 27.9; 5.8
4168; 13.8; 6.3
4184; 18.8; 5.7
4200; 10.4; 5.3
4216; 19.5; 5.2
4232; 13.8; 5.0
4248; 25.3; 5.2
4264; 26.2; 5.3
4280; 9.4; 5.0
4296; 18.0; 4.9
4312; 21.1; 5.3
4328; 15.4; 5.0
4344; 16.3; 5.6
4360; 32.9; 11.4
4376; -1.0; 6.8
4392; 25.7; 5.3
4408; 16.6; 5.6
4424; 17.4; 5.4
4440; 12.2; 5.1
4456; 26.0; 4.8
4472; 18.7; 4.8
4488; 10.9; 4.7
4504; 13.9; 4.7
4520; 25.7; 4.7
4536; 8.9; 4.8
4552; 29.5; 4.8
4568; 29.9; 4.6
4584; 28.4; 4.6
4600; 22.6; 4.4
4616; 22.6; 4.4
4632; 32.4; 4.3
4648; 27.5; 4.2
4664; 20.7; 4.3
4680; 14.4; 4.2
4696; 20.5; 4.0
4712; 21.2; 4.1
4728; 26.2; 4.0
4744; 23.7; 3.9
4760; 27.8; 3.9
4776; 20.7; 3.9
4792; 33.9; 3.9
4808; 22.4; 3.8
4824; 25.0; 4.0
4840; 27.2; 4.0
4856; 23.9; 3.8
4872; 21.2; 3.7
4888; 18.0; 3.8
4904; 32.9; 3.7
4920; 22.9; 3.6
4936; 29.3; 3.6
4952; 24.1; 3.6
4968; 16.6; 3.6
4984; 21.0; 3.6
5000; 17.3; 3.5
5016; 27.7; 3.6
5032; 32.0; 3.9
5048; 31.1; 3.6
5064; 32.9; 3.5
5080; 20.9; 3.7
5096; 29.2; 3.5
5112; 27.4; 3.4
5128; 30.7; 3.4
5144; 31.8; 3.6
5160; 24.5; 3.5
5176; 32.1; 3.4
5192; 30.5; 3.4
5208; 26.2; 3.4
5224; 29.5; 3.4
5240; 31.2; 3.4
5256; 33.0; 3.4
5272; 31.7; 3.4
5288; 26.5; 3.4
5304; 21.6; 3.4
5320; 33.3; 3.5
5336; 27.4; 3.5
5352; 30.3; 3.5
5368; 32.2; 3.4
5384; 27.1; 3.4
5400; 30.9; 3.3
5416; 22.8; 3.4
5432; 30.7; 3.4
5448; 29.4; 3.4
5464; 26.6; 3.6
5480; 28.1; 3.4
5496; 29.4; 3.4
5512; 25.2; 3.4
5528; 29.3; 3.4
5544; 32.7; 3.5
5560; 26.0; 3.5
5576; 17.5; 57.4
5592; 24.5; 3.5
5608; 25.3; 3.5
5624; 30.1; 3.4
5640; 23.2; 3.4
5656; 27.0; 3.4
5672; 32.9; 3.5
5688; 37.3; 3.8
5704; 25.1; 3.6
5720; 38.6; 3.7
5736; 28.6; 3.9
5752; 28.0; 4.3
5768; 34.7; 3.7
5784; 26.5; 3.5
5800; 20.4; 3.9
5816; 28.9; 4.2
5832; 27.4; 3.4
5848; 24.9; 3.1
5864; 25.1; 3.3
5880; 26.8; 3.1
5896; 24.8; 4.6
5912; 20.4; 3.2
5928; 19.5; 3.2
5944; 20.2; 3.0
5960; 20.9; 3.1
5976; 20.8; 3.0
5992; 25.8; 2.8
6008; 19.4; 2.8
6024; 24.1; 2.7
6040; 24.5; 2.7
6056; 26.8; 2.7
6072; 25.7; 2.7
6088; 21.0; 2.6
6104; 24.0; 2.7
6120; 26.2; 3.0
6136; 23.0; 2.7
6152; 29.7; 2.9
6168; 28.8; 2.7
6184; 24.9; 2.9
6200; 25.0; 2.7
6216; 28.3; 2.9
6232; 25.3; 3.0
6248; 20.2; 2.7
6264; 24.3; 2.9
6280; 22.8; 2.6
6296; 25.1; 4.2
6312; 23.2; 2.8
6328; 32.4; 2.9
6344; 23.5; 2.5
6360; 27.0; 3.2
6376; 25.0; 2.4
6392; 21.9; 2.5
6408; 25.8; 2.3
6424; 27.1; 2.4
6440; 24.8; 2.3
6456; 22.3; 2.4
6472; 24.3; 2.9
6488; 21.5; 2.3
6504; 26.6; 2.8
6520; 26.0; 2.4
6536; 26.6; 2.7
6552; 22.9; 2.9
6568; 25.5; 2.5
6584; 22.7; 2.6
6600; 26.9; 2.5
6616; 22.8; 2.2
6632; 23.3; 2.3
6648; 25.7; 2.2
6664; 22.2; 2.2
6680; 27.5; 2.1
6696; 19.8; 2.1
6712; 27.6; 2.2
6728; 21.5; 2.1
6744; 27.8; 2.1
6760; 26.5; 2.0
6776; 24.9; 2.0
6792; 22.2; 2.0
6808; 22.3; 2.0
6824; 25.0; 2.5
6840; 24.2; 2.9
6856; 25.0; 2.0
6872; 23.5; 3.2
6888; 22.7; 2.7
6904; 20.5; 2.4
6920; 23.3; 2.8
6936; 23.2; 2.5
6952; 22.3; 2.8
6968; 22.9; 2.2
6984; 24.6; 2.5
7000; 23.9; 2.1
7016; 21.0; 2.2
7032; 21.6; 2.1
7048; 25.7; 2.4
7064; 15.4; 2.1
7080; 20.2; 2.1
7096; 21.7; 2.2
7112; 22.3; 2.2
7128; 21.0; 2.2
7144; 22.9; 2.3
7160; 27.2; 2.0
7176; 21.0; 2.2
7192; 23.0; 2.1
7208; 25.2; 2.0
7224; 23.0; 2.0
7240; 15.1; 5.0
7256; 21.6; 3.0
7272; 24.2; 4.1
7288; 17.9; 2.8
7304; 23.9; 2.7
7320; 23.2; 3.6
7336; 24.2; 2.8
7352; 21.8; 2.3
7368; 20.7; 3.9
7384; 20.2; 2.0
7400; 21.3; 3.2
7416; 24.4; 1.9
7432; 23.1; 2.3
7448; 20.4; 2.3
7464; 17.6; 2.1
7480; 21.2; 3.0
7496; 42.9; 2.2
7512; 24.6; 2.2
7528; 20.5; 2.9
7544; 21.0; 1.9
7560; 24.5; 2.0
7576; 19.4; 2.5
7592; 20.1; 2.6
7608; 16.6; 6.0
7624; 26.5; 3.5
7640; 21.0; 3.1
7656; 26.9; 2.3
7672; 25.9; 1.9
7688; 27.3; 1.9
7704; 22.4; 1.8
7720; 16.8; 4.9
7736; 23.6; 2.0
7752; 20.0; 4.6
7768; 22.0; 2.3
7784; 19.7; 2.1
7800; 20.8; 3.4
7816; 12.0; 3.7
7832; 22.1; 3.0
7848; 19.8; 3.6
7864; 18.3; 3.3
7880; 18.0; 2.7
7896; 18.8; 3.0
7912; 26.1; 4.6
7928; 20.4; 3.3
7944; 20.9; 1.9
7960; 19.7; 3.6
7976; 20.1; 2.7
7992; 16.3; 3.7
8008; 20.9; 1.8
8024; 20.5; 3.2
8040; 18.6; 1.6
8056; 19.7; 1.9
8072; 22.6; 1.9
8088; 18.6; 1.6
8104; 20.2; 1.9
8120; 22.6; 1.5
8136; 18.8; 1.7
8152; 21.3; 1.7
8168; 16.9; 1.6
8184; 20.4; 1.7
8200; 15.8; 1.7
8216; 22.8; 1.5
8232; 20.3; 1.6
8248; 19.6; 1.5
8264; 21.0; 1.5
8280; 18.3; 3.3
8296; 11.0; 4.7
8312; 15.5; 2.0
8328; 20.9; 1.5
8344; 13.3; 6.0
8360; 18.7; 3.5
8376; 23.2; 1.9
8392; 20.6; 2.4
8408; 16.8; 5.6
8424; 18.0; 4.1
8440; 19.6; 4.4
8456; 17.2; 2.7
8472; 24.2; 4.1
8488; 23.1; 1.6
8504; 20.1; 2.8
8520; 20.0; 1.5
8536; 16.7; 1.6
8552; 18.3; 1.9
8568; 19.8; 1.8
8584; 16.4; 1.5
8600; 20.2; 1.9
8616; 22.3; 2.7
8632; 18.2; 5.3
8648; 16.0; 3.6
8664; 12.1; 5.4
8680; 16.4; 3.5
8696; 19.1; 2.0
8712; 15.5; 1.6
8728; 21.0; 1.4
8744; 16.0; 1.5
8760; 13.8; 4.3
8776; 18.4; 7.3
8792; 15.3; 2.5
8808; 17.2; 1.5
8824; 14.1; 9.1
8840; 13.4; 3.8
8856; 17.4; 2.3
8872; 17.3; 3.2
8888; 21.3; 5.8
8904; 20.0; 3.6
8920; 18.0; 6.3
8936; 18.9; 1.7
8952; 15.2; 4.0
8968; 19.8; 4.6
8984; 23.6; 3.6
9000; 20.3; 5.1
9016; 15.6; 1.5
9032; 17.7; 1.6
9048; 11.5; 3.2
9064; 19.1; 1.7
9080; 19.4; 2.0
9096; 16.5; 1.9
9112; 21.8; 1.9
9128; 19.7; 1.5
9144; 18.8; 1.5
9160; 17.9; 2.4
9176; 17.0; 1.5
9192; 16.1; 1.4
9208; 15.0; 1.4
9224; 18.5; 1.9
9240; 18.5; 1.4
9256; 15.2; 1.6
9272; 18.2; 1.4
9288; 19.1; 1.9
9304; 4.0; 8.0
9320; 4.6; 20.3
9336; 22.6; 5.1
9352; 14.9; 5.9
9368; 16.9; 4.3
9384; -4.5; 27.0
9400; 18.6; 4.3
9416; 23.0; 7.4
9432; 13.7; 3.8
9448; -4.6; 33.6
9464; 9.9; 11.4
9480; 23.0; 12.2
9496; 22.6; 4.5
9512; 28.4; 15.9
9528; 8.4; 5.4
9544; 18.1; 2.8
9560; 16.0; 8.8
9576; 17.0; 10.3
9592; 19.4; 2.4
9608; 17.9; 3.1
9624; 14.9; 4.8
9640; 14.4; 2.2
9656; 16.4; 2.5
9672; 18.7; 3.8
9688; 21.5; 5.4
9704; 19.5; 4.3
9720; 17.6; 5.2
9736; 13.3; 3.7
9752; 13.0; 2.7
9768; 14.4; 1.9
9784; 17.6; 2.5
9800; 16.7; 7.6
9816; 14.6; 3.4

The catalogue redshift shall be 0.142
